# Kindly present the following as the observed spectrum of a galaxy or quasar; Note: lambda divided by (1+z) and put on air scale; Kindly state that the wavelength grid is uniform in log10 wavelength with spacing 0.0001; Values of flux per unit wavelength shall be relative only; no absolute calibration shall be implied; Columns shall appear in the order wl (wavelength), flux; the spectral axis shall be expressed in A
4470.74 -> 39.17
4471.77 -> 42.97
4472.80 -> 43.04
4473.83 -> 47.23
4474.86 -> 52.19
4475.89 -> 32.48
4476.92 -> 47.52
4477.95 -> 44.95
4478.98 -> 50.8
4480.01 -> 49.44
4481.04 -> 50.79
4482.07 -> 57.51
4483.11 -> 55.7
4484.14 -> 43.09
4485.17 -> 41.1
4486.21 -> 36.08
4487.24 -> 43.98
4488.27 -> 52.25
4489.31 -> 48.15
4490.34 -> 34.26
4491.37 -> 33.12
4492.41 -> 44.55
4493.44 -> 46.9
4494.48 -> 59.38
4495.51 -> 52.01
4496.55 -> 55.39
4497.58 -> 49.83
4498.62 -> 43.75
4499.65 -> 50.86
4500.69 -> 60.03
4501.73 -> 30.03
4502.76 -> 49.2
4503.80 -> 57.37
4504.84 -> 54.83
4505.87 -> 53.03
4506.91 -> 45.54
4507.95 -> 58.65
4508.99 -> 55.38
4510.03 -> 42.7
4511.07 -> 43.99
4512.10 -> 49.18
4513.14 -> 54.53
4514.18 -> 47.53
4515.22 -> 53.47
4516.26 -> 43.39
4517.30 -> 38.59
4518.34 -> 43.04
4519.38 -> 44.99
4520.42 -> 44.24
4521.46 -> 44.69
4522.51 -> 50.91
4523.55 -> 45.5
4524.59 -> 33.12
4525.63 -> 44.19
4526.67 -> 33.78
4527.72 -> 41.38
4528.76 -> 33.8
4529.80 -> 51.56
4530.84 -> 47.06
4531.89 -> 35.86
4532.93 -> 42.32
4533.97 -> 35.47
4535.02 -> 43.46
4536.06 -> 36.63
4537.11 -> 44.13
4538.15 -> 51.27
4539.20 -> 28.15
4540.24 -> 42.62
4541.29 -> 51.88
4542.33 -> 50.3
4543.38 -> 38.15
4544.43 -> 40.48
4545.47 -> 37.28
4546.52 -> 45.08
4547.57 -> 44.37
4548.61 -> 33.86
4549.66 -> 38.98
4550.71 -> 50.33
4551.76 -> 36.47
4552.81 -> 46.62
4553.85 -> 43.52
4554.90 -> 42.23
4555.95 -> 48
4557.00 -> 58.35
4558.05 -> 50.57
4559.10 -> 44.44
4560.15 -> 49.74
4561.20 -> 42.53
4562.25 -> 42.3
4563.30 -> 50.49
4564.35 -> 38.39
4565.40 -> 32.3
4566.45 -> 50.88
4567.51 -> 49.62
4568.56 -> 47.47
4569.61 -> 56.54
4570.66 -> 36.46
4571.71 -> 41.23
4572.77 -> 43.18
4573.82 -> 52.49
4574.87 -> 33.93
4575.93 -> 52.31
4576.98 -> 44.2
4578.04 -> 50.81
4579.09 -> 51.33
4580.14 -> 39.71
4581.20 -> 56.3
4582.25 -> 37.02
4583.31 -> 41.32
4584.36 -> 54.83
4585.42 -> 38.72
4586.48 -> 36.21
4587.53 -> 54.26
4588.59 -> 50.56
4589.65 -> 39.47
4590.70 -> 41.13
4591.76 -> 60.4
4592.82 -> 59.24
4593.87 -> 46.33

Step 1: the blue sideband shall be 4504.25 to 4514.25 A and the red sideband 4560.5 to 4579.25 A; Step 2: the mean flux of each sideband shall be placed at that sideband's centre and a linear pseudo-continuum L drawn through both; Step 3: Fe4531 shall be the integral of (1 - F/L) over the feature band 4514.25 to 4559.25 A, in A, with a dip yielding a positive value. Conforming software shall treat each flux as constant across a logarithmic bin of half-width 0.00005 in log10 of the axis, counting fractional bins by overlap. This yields 4.71 A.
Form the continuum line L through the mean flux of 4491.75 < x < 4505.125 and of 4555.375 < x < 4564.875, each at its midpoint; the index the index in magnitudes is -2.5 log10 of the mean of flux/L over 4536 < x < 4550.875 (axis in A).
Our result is 0.14 mag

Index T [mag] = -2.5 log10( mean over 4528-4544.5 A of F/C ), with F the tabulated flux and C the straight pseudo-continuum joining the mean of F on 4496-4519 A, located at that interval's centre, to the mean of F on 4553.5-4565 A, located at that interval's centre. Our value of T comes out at 0.13 mag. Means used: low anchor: 49.1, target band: 42.1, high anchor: 46.3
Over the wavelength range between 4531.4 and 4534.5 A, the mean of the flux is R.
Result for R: 37.9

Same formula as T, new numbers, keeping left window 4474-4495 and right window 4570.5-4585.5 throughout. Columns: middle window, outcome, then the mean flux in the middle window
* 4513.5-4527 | 0.05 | 43.9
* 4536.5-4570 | 0.02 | 44.5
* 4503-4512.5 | -0.12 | 51.2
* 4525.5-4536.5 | 0.14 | 40.4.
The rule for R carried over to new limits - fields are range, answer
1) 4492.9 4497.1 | 53.4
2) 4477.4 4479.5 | 48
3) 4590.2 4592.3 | 50.8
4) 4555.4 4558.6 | 52.1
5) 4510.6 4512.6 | 46.8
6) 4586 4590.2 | 45.3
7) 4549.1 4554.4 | 43.1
